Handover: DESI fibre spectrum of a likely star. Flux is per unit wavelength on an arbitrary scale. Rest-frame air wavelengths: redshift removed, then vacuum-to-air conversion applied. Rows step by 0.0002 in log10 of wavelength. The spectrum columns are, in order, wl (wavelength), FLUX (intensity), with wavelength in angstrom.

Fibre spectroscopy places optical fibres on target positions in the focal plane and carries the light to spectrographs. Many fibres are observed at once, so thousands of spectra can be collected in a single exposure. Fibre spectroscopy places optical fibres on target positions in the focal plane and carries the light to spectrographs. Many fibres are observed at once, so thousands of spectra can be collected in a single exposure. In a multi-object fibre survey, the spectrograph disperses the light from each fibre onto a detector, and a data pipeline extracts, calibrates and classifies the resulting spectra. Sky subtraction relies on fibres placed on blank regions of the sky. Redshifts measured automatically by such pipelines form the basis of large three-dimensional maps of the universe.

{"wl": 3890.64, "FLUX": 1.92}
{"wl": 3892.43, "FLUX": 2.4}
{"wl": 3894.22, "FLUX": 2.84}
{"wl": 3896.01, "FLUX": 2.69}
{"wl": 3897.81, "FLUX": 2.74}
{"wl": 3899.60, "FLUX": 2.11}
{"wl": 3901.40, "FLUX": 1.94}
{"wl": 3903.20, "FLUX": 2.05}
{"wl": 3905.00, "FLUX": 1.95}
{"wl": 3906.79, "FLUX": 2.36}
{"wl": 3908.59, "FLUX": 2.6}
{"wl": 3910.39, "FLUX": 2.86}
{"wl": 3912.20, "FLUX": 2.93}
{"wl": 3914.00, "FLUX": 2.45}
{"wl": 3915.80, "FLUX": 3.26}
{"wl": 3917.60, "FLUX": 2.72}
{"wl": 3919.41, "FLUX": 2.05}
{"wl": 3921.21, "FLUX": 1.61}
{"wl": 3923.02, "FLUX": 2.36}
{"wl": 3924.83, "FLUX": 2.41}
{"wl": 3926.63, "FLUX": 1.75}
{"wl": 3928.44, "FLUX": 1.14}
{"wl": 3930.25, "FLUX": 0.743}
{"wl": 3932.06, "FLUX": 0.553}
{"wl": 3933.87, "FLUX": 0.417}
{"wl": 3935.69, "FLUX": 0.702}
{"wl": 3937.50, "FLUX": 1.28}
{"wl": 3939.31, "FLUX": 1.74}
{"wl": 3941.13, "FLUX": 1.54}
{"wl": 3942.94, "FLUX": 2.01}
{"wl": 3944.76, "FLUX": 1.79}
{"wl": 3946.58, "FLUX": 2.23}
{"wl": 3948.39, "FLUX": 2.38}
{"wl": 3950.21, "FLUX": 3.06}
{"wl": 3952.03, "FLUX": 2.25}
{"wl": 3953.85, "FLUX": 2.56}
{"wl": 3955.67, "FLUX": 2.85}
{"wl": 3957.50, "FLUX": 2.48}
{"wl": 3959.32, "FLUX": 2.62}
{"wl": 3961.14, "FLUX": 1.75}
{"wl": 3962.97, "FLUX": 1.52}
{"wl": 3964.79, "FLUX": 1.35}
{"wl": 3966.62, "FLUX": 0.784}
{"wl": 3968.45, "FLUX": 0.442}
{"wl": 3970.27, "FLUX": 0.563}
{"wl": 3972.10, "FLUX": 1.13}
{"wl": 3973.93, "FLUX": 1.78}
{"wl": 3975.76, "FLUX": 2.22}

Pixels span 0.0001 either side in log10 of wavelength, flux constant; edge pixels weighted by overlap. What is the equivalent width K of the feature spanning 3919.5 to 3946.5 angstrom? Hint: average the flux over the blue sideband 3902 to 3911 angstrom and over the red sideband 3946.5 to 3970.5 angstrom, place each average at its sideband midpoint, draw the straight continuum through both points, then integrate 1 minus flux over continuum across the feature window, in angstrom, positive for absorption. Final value 8.4 angstrom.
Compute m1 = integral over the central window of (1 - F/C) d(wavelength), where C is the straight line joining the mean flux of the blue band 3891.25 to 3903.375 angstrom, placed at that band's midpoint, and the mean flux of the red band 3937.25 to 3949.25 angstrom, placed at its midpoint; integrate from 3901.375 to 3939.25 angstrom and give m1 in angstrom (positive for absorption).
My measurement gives 4.7 angstrom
